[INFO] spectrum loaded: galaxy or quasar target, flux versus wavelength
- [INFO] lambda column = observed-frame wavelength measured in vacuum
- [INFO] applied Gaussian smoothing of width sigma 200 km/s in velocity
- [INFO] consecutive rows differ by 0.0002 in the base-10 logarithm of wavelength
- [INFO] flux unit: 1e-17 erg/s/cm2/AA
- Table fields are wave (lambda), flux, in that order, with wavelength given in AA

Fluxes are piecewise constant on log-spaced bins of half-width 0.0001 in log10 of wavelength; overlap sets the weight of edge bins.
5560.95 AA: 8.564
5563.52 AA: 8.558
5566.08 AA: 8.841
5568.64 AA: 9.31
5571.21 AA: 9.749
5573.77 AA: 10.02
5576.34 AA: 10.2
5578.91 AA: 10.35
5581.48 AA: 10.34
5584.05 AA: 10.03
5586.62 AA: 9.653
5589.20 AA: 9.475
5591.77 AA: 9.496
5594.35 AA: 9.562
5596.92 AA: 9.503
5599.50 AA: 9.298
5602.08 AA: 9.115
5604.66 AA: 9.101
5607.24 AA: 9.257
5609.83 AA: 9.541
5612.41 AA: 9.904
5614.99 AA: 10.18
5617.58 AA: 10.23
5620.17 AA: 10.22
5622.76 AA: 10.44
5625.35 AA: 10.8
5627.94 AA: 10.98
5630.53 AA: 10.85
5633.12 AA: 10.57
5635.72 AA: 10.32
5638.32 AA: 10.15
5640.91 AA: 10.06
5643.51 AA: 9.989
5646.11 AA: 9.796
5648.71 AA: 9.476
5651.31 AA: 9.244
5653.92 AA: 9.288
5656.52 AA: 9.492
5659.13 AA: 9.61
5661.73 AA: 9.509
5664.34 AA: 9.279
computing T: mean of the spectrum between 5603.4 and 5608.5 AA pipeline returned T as 9.18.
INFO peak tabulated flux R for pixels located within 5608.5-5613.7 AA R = 9.904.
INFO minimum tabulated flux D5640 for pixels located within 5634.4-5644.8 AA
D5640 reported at 9.989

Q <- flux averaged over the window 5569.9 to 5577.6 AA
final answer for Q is 9.99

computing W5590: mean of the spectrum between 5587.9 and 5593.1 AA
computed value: 9.47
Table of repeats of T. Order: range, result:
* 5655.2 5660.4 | 9.55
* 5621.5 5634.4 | 10.7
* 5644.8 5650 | 9.64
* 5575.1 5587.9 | 10.1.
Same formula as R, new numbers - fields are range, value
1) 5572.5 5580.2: 10.35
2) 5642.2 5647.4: 9.989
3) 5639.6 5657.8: 10.06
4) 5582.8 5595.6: 10.03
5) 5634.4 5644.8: 10.32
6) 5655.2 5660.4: 9.61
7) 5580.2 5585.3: 10.34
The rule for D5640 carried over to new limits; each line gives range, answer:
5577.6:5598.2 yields 9.475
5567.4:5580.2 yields 9.31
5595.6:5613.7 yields 9.101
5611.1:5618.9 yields 9.904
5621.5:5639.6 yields 10.15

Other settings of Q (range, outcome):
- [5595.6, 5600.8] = 9.41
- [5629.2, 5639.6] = 10.5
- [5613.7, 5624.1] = 10.3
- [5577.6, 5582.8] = 10.3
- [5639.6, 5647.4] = 9.96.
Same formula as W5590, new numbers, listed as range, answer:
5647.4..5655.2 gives 9.33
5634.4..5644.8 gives 10.1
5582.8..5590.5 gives 9.72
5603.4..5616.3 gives 9.6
